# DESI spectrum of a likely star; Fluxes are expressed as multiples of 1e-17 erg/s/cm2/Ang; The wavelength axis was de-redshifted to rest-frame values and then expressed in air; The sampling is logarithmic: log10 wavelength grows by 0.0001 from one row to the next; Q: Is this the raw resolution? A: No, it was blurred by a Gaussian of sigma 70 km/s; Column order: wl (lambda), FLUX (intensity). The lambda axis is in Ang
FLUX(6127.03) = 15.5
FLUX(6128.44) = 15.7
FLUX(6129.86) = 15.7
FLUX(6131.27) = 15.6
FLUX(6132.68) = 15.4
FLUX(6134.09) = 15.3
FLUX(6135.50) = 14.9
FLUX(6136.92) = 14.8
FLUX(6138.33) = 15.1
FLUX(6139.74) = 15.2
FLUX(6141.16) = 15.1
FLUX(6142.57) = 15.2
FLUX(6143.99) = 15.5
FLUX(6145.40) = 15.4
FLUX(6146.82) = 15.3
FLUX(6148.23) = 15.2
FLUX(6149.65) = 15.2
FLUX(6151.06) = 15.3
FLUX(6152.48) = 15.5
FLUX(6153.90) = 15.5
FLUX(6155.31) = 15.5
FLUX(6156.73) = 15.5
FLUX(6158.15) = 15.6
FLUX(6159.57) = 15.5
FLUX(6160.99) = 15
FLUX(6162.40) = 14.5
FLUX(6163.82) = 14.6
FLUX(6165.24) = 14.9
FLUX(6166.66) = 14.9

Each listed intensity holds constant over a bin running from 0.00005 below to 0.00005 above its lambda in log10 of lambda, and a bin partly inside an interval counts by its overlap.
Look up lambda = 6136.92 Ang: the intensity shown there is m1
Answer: 14.8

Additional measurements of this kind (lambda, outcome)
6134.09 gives 15.3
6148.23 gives 15.2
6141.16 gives 15.1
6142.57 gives 15.2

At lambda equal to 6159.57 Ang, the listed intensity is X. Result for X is 15.5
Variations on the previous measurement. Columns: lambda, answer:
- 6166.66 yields 14.9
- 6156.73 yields 15.5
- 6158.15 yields 15.6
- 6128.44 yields 15.7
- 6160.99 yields 15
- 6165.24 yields 14.9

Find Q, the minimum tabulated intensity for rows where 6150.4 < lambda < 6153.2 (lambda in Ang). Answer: 15.3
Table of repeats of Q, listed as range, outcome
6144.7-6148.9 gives 15.2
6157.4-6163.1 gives 14.5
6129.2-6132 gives 15.6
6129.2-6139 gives 14.8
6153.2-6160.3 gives 15.5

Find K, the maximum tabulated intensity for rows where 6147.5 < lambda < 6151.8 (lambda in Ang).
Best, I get 15.3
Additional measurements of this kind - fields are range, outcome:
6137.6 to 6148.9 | 15.5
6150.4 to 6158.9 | 15.6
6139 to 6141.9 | 15.2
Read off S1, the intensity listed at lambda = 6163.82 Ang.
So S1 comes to 14.6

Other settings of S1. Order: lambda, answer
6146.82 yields 15.3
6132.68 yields 15.4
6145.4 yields 15.4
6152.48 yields 15.5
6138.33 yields 15.1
